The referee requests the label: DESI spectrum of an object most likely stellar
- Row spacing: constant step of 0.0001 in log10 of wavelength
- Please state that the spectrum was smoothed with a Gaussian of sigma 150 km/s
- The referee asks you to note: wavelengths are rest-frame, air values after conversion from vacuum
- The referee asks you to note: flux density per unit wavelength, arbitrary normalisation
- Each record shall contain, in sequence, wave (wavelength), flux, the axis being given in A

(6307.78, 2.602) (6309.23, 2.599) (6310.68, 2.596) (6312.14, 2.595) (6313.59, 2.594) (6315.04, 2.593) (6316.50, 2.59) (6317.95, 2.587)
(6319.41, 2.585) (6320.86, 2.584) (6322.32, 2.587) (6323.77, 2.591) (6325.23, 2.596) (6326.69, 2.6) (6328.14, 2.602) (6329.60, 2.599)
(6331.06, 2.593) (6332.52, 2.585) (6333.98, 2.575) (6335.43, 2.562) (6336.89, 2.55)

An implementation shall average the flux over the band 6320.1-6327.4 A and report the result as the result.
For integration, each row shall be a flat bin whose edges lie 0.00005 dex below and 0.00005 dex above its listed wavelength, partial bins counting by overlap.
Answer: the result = 2.59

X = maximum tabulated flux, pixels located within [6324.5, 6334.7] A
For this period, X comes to 2.602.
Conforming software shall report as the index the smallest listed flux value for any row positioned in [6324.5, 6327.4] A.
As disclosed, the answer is 2.596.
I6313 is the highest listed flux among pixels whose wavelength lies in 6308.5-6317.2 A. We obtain 2.599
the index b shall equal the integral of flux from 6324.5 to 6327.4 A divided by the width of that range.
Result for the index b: 2.59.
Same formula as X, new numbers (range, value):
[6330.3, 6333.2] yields 2.593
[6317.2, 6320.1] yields 2.587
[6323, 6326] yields 2.596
